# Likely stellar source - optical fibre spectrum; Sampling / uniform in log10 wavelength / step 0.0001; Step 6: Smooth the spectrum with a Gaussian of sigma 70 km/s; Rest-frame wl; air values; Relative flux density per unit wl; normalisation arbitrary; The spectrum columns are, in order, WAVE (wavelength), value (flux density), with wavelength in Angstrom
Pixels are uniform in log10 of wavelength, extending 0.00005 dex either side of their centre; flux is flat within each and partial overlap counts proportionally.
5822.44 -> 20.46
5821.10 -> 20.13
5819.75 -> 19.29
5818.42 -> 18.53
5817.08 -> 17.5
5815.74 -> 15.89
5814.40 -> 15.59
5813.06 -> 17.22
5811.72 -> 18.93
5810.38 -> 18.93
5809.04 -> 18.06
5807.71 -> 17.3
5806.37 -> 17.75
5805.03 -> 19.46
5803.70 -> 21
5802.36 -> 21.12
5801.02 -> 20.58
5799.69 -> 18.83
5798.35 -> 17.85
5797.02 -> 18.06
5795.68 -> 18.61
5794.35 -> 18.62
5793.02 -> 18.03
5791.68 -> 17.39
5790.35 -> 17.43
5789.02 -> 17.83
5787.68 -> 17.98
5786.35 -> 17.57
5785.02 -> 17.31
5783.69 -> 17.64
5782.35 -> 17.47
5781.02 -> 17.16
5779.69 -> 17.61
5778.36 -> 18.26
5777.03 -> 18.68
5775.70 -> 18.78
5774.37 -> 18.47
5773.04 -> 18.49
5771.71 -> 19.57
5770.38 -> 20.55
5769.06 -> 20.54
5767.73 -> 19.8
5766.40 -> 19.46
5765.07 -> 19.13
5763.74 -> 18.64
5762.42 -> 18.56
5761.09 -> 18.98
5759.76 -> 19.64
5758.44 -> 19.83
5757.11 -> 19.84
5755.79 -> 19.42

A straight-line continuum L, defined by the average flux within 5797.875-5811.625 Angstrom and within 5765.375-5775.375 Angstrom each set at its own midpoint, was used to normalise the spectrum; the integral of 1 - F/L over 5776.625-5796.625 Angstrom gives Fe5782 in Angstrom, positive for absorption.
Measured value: 1.5 Angstrom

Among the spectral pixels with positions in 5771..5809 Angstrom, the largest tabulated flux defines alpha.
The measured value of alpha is 21.12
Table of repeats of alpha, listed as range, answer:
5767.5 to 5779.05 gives 20.55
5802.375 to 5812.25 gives 21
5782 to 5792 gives 17.98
